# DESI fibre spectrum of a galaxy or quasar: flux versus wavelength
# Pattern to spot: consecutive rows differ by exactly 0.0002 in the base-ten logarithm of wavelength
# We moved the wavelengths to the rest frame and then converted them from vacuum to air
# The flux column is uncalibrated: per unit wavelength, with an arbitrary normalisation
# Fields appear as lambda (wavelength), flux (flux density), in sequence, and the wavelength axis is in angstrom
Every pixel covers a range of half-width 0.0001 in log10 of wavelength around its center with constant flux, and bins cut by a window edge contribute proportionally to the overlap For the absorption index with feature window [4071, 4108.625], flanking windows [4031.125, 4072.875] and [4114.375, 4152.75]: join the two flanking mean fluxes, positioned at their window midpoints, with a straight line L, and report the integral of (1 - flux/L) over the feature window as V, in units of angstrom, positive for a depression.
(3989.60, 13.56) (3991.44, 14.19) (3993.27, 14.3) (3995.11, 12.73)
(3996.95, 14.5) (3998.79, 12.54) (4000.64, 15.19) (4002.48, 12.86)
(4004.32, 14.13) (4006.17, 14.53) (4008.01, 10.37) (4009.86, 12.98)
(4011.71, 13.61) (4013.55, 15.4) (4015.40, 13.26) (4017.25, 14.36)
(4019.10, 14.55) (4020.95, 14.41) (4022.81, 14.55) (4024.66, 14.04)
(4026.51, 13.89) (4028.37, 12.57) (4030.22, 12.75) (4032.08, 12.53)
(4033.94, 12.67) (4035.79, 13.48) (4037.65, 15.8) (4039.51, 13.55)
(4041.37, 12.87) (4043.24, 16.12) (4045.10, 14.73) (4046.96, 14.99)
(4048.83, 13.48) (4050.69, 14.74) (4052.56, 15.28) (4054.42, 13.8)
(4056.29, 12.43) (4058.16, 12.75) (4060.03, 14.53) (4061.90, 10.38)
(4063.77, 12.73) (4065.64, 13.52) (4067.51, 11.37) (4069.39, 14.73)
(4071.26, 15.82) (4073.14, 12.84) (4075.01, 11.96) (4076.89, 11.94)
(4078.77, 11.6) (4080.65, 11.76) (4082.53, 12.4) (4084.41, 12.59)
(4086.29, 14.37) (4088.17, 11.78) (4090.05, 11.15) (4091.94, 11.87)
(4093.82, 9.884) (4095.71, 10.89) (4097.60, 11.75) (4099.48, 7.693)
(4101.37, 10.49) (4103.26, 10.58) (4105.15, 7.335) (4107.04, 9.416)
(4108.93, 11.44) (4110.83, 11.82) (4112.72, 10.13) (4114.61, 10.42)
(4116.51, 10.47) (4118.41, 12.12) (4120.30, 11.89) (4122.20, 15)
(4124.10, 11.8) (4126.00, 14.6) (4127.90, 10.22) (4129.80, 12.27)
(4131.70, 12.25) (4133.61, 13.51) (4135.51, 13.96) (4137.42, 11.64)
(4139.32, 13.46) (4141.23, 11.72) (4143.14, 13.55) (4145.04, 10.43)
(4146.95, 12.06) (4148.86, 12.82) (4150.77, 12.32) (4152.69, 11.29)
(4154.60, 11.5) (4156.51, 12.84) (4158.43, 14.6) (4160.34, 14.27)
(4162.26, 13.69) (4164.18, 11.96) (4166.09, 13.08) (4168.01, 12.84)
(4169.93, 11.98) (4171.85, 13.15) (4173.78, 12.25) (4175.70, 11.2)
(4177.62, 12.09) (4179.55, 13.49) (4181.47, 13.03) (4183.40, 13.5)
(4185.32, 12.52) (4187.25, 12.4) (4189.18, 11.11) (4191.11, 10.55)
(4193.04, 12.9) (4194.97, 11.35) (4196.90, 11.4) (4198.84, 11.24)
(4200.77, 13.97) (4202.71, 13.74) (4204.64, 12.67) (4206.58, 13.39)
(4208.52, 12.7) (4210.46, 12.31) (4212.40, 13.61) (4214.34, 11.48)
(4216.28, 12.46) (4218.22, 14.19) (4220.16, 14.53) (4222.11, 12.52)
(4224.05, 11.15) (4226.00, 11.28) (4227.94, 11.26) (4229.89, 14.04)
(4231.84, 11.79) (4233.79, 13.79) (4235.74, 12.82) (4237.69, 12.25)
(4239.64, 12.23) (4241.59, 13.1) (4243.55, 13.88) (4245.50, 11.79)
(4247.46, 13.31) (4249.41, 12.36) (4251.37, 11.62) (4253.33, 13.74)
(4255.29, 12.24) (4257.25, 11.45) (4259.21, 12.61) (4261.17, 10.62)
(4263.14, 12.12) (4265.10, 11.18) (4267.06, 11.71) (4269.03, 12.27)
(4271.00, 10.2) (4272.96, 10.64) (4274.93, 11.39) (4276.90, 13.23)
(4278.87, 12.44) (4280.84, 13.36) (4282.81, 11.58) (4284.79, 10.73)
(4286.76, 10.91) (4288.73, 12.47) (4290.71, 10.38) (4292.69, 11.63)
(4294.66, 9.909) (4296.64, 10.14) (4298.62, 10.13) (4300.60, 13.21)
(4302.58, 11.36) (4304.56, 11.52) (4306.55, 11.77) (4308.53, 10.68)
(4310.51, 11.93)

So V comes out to 5.1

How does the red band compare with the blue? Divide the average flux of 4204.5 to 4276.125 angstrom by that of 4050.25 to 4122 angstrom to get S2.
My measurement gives 1.04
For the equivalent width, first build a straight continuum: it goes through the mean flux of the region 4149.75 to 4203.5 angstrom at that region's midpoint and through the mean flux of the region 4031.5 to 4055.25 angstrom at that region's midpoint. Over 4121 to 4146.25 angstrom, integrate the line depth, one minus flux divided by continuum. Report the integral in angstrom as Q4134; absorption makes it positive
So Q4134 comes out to 0.8 angstrom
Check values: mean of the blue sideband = 14.2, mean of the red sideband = 12.5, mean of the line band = 12.6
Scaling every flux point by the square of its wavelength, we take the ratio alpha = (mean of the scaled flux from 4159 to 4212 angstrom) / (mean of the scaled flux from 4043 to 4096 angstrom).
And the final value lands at 1.0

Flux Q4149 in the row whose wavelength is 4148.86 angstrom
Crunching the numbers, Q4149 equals 12.82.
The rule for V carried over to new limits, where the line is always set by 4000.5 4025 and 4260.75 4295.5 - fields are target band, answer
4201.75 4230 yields -1.5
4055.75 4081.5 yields 1.1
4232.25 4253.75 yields -1.7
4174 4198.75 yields 0.4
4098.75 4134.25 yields 4.6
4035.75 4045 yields -0.6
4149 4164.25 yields -0.4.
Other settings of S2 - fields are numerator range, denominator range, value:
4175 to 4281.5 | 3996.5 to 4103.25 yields 0.95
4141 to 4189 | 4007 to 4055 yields 0.91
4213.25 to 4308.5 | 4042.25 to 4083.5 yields 0.90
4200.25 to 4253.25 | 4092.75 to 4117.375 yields 1.25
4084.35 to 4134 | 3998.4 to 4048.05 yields 0.82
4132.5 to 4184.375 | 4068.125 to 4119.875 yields 1.11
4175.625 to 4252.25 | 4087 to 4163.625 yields 1.06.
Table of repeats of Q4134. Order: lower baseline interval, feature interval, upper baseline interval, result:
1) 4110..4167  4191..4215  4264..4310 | -1.0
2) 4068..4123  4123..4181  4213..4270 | -3.3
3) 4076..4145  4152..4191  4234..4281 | -2.4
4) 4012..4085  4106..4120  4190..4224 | 2.4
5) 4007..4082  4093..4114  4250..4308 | 4.6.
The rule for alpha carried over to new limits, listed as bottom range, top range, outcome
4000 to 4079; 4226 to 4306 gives 0.98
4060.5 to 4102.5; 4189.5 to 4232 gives 1.11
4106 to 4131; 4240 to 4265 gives 1.13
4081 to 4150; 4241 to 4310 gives 1.09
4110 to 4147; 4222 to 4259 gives 1.08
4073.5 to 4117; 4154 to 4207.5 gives 1.19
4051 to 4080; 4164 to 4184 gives 1.02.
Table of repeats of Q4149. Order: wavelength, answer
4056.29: 12.43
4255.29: 12.24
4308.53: 10.68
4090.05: 11.15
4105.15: 7.335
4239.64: 12.23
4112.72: 10.13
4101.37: 10.49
